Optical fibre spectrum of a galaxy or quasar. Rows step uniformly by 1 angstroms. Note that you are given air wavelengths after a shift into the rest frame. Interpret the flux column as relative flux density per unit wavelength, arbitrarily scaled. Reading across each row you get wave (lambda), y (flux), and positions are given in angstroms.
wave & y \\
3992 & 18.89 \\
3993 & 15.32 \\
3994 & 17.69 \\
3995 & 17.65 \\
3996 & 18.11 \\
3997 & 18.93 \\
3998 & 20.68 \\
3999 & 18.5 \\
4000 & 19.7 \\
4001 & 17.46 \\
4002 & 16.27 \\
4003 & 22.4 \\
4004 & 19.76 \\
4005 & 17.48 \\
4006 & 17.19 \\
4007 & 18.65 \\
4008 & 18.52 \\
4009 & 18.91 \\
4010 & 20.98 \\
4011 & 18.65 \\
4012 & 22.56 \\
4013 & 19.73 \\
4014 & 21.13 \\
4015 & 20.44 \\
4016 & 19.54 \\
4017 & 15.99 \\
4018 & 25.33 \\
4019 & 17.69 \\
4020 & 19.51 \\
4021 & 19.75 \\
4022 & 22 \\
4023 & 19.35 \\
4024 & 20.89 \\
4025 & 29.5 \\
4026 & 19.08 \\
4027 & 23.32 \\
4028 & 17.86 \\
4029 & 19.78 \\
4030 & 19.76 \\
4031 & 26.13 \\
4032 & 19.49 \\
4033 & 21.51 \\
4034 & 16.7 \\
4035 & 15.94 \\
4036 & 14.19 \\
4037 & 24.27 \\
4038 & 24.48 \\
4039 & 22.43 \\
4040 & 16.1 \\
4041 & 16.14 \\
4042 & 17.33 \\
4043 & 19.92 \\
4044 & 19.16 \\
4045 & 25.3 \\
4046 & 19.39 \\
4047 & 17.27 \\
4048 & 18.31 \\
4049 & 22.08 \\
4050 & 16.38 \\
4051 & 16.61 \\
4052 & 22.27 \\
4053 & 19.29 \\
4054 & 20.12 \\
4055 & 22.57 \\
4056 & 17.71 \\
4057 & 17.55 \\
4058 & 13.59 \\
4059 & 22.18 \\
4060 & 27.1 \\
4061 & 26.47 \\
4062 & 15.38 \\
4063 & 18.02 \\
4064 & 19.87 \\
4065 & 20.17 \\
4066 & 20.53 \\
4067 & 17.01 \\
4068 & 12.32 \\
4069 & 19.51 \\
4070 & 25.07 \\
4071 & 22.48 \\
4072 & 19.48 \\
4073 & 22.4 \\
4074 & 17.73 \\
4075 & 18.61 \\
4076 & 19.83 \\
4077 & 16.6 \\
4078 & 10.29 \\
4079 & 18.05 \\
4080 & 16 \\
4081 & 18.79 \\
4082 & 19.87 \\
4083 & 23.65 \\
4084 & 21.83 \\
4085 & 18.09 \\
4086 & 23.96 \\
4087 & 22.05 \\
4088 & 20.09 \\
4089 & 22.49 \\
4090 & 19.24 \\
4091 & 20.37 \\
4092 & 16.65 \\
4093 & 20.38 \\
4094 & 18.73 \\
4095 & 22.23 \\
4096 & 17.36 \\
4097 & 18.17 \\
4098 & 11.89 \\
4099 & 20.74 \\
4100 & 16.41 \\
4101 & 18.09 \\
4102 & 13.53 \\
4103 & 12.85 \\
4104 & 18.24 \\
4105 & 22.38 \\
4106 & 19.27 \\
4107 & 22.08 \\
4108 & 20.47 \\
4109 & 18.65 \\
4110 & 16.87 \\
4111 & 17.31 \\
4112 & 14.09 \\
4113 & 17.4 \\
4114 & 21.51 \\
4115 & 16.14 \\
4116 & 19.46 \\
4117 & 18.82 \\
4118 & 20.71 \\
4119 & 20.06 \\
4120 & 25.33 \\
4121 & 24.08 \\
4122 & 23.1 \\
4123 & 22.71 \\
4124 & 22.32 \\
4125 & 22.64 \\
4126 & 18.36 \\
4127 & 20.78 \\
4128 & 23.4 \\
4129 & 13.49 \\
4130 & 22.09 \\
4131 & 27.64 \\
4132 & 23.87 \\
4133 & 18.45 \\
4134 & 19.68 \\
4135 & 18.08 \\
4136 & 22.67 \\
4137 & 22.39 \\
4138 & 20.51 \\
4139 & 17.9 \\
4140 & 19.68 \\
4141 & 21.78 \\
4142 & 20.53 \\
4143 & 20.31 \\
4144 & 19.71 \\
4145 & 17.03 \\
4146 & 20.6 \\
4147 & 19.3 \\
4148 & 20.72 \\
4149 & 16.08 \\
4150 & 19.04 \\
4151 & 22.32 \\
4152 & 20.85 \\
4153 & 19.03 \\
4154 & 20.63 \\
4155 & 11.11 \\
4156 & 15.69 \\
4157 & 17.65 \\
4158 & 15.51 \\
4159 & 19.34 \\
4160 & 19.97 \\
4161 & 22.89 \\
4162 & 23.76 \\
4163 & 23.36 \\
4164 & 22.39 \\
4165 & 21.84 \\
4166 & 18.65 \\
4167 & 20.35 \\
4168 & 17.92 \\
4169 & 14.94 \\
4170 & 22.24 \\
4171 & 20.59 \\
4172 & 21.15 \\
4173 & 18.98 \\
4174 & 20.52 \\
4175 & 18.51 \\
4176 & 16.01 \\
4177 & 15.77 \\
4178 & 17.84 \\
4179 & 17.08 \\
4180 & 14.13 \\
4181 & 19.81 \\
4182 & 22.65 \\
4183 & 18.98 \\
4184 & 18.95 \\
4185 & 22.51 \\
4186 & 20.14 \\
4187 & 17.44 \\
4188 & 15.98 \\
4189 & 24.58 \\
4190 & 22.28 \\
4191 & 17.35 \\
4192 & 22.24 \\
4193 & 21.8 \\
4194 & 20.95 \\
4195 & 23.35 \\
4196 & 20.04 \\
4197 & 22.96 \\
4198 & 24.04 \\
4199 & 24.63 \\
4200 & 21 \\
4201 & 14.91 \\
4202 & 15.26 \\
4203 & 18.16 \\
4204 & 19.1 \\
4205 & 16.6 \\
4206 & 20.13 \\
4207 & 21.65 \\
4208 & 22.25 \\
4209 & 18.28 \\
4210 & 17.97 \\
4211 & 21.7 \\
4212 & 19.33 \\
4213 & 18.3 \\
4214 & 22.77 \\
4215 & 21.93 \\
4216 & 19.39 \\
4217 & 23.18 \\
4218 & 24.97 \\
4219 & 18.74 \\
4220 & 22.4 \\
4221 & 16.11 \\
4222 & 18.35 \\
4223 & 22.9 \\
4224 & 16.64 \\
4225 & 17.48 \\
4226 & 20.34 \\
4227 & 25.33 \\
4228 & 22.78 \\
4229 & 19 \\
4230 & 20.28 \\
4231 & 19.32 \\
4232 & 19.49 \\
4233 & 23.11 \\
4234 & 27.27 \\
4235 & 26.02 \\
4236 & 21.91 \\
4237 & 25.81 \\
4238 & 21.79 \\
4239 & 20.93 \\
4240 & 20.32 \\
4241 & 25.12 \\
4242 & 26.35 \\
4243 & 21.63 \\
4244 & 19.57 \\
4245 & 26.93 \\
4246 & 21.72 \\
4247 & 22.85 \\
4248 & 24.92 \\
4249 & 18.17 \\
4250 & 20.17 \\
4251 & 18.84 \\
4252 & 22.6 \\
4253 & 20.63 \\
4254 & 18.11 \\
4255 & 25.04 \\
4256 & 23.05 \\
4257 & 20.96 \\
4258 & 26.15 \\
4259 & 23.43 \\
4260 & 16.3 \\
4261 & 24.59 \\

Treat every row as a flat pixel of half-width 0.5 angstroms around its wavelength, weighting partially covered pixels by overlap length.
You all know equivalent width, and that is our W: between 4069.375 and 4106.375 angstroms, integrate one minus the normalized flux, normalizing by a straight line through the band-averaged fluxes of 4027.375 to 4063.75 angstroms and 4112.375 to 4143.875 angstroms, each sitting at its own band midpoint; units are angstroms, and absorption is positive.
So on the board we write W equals 2.2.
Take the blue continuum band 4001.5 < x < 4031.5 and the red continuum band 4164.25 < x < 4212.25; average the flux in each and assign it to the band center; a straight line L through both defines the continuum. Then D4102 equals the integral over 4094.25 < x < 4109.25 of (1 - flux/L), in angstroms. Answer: 1.4 angstroms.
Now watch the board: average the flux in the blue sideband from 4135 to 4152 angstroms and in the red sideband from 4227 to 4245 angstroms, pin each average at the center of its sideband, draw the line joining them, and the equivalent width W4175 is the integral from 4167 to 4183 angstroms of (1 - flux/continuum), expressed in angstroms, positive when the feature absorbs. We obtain 1.74 angstroms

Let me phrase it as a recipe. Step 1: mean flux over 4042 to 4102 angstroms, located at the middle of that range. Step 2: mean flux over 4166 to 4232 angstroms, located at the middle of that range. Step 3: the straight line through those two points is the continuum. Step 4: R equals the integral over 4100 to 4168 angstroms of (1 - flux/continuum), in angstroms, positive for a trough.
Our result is -0.6 angstroms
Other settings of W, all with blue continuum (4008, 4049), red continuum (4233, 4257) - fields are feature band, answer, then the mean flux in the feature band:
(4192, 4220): 2.0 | 20.6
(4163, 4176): 1.1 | 19.8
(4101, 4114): 1.9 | 17.9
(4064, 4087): 1.6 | 19.3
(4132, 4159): 2.8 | 19.2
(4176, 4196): 2.1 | 19.6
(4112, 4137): 0.5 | 20.8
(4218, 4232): 1.4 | 20.1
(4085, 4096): 0.3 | 20.4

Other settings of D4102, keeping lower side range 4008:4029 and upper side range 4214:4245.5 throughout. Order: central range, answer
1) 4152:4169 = 1.7 angstroms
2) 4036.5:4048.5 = 0.4 angstroms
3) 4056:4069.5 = 1.1 angstroms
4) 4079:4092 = 0.4 angstroms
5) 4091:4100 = 1.2 angstroms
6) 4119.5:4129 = -0.4 angstroms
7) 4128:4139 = 0.2 angstroms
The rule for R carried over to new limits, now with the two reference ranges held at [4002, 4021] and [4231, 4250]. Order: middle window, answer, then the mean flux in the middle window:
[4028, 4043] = 0.30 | 19.5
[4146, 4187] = 4.81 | 19.2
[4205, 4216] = 1.08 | 20.2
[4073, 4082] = 1.35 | 17.4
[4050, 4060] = 0.42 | 19.4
